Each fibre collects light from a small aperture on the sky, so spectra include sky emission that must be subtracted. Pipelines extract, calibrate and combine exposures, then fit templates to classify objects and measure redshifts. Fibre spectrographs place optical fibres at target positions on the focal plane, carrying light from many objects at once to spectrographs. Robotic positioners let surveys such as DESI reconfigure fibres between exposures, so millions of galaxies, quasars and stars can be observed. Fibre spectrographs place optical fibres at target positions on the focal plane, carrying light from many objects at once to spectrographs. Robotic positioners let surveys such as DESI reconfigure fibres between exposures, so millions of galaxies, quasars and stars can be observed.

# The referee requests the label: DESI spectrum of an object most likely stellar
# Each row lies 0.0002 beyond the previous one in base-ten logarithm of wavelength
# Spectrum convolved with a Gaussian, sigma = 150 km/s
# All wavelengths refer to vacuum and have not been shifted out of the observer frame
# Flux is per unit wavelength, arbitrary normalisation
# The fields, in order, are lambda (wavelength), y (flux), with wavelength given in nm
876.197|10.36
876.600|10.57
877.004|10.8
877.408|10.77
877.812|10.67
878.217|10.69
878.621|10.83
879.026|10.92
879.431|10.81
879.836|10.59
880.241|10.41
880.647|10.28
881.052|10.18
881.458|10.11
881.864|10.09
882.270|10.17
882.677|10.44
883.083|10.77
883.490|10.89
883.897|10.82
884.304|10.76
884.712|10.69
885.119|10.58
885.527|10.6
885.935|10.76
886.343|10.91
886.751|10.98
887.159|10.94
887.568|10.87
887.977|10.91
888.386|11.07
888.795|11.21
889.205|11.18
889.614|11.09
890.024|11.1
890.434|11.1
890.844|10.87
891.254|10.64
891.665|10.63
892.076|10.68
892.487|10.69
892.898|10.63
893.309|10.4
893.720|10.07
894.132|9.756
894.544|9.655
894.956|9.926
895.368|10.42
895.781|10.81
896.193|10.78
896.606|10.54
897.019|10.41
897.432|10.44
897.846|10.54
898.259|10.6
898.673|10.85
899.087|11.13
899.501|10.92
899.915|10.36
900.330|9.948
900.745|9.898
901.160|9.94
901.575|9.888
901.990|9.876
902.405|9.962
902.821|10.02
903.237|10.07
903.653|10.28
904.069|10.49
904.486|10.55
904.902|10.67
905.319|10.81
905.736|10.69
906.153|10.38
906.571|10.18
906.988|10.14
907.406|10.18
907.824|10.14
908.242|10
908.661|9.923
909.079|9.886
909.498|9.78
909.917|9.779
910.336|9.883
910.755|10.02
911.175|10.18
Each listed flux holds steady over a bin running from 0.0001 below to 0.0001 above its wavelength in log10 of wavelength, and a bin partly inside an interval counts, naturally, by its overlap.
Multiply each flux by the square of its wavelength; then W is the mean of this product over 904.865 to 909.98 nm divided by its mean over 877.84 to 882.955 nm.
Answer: 1.0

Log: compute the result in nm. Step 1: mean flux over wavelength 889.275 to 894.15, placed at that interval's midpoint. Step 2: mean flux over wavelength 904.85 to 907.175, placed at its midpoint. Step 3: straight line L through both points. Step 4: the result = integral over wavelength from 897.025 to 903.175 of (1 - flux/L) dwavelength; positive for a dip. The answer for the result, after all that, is 0.15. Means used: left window 10.7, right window 10.5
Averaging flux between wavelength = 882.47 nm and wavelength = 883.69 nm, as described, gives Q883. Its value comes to 10.7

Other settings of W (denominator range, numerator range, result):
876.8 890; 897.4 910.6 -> 1.00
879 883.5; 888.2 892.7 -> 1.07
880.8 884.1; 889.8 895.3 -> 1.03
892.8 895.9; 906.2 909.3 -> 1.02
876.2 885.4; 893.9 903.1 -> 1.01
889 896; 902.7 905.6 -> 1.01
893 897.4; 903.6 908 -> 1.04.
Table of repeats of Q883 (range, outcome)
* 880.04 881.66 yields 10.2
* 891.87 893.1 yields 10.7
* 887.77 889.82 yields 11.1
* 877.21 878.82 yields 10.7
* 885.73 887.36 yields 10.9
